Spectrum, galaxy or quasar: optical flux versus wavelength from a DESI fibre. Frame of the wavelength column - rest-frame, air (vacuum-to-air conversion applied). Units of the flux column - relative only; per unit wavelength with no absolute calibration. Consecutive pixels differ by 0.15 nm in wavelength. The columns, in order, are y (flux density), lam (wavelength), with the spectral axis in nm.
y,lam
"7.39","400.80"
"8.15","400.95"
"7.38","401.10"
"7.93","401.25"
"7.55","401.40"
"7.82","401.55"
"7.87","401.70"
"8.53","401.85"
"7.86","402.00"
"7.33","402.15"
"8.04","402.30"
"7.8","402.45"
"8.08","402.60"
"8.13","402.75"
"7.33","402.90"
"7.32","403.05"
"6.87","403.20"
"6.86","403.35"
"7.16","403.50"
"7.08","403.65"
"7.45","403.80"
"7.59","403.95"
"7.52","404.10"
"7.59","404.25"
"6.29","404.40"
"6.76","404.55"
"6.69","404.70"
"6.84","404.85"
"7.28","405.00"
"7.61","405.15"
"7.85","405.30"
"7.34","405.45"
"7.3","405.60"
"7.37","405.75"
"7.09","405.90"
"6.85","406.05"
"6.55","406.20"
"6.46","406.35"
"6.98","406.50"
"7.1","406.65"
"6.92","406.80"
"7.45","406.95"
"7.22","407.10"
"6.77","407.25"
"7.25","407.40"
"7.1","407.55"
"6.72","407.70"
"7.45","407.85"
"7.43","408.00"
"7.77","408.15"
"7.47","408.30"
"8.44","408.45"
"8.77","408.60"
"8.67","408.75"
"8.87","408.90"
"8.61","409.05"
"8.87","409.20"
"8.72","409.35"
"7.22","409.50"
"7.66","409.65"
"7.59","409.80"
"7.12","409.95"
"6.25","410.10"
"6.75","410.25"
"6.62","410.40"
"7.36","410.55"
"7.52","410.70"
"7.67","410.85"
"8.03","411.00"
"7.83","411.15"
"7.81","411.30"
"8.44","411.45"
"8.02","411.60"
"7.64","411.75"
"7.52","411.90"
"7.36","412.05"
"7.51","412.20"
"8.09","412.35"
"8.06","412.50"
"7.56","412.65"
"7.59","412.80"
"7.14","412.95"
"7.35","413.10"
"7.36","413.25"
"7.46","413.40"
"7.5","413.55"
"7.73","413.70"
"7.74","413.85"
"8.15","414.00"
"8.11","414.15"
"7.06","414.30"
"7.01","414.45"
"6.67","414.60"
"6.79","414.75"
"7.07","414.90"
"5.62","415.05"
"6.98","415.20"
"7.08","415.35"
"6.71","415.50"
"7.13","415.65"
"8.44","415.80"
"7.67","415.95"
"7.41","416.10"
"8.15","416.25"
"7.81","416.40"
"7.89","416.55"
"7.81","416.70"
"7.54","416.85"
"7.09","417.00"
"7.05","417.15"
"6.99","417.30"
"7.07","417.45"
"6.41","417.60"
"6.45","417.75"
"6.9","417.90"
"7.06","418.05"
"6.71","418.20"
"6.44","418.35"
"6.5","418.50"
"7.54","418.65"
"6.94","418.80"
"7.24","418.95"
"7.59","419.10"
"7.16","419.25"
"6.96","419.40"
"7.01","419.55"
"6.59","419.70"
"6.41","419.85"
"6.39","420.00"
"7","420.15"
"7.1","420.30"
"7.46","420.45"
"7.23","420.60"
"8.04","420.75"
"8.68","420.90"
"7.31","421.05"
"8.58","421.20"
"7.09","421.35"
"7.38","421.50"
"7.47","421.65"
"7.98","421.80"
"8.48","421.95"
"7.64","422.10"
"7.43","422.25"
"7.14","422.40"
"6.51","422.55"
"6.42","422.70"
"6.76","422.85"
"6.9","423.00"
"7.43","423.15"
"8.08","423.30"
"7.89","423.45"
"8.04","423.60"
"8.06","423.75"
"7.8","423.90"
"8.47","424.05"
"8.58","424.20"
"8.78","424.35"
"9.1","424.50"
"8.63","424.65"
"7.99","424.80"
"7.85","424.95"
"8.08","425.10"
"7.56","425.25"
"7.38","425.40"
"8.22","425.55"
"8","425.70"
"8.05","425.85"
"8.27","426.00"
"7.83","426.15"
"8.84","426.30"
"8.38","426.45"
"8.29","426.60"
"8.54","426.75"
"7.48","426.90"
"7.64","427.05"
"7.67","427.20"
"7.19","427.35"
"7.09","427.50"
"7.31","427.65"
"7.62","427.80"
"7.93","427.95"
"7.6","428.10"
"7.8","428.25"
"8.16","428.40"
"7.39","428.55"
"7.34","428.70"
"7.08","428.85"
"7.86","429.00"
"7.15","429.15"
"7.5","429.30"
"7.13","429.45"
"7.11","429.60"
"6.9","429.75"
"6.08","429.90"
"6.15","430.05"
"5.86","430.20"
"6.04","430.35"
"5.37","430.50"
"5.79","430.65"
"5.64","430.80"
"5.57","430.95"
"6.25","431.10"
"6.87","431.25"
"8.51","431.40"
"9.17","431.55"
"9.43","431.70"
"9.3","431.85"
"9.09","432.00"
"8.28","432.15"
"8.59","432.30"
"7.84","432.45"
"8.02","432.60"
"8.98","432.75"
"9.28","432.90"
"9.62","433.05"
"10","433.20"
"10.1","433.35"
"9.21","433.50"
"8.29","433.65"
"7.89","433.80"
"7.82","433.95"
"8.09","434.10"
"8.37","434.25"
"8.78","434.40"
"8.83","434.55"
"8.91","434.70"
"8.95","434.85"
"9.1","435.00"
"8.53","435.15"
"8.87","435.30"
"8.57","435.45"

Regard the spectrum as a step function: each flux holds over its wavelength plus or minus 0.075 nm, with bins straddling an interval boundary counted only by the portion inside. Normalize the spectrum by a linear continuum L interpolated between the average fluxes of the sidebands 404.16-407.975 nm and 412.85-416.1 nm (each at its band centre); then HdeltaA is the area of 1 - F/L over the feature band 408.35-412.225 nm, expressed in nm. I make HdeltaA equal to -0.34 nm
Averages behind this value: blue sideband 7.08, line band 7.8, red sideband 7.28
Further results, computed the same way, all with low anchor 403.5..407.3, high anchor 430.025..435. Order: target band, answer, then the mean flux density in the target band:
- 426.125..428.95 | 0.051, 7.75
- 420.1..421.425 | 0.006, 7.62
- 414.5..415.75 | 0.111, 6.79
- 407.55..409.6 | -0.228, 8.04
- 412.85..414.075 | -0.025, 7.55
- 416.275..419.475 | 0.184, 7.12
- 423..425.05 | -0.103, 8.16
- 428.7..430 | 0.140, 7.1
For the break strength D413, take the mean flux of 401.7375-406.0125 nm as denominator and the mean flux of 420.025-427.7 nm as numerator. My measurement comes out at 1.05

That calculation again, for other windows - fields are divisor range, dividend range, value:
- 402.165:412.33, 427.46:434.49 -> 1.04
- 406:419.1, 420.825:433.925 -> 1.05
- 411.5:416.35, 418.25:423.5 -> 0.98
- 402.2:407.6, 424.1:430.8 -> 1.04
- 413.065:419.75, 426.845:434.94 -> 1.08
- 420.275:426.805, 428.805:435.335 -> 1.01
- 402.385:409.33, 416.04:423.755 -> 0.98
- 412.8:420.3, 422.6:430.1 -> 1.08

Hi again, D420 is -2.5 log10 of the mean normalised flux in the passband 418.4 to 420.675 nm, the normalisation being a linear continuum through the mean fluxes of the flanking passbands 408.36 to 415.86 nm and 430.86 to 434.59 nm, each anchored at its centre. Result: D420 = 0.13 mag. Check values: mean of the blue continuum 7.58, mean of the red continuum 8.47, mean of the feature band 7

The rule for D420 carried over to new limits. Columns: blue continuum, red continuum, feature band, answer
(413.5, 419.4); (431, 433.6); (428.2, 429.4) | 0.12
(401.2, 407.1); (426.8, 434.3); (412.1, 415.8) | 0.02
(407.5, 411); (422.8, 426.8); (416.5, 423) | 0.11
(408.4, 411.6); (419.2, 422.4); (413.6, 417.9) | 0.05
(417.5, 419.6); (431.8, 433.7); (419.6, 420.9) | 0.01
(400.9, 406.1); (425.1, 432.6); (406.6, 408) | 0.05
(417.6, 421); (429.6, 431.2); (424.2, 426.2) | -0.24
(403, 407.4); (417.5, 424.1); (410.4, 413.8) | -0.07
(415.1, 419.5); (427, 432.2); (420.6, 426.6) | -0.09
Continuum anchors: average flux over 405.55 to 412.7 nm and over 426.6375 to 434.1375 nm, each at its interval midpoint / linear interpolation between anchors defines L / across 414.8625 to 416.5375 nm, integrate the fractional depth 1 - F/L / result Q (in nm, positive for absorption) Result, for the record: 0.06 nm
